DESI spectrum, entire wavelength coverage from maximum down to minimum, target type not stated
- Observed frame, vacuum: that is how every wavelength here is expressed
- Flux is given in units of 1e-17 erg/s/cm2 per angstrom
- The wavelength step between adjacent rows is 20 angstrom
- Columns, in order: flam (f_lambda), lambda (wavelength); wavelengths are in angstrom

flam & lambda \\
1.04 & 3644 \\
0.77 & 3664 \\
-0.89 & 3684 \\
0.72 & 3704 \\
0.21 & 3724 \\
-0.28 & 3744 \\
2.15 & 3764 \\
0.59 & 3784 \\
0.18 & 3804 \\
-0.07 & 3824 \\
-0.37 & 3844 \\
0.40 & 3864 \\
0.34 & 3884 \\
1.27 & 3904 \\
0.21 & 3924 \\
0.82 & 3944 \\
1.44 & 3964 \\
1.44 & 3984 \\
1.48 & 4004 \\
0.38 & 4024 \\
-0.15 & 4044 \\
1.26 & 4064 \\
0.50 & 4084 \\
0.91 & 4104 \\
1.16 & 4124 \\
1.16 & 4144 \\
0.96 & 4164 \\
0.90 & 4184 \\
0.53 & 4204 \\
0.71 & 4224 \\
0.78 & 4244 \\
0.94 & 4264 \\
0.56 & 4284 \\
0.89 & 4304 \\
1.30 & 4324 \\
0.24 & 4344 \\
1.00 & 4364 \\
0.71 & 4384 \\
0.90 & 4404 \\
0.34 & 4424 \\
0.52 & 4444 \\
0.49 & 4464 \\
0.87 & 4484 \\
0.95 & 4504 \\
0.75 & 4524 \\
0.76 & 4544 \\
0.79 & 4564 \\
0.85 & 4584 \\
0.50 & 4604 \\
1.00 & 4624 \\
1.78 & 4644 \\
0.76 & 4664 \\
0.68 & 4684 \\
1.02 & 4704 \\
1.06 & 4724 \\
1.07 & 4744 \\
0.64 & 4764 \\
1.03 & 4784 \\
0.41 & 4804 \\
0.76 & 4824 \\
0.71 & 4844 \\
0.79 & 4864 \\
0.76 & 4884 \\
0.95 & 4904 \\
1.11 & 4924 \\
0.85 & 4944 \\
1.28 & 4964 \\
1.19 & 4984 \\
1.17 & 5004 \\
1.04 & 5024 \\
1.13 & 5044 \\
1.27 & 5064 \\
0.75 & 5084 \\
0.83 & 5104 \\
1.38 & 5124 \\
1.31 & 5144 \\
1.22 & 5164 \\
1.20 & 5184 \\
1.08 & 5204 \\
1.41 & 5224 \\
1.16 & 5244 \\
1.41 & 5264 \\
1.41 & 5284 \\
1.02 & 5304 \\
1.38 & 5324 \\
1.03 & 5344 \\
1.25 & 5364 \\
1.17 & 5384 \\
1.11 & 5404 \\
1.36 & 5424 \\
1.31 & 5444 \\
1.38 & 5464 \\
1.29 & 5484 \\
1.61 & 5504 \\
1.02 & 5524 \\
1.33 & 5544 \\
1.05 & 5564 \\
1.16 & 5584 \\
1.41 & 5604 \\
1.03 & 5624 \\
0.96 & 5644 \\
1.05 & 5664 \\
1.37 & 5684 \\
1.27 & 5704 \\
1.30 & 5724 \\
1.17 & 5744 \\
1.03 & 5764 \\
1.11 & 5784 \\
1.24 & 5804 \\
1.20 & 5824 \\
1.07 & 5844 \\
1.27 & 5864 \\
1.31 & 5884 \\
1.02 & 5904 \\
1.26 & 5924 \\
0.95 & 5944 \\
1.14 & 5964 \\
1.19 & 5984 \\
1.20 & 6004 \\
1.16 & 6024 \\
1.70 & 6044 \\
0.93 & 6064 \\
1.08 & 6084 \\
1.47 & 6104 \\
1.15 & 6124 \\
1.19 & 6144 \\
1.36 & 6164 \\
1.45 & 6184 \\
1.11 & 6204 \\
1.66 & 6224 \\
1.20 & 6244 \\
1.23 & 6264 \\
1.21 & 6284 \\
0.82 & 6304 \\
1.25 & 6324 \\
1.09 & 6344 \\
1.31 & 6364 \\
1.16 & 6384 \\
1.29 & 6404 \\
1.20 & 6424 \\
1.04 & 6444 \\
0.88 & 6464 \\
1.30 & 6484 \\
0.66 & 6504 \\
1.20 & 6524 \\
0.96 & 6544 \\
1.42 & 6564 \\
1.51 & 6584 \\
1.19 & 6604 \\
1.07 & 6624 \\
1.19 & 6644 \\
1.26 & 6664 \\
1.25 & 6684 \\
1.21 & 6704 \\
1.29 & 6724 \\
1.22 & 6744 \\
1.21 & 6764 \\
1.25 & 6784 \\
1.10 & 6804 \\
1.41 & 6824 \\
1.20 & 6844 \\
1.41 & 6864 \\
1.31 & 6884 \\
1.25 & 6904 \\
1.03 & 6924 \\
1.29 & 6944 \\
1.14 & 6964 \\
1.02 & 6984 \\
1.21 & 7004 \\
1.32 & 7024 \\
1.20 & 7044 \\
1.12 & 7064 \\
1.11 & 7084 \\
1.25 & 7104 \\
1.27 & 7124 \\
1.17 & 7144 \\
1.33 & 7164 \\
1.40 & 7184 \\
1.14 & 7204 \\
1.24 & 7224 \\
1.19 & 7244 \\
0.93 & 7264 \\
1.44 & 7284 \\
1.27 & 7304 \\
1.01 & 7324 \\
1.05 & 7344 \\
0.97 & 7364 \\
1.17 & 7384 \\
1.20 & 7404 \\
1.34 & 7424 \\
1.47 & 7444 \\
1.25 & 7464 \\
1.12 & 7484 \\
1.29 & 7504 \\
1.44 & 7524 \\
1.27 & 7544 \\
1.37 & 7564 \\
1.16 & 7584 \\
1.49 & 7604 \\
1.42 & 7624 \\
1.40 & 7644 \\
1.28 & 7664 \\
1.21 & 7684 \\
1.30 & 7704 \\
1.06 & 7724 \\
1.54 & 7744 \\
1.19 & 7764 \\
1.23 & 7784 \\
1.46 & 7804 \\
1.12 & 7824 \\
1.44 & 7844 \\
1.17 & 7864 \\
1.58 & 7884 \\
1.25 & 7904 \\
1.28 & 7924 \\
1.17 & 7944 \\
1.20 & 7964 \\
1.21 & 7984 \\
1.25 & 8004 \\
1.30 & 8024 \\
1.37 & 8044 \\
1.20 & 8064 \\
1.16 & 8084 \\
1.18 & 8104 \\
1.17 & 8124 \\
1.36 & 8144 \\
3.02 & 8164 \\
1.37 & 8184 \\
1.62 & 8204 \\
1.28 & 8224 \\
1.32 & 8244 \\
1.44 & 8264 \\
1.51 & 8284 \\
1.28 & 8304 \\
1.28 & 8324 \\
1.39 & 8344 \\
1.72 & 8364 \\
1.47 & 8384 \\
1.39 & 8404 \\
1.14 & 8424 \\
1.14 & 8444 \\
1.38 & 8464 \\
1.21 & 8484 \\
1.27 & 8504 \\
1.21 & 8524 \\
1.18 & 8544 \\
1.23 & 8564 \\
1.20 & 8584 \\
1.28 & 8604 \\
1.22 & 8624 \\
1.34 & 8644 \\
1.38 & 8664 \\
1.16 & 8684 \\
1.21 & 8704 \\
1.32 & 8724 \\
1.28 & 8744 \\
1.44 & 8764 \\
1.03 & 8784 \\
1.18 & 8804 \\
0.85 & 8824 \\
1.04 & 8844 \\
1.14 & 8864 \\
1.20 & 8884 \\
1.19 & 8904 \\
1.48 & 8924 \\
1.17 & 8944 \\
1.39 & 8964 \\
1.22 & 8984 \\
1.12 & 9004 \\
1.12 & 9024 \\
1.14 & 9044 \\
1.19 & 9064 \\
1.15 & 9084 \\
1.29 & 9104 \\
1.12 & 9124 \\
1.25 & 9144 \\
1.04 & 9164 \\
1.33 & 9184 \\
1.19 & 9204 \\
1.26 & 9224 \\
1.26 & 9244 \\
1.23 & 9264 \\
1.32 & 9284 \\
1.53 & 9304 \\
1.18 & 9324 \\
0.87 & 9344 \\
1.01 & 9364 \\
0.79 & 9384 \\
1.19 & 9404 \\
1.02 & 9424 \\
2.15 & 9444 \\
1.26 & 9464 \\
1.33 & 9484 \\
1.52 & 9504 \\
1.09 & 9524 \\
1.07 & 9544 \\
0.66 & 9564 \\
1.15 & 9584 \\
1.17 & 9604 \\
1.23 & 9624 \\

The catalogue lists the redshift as 0.24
